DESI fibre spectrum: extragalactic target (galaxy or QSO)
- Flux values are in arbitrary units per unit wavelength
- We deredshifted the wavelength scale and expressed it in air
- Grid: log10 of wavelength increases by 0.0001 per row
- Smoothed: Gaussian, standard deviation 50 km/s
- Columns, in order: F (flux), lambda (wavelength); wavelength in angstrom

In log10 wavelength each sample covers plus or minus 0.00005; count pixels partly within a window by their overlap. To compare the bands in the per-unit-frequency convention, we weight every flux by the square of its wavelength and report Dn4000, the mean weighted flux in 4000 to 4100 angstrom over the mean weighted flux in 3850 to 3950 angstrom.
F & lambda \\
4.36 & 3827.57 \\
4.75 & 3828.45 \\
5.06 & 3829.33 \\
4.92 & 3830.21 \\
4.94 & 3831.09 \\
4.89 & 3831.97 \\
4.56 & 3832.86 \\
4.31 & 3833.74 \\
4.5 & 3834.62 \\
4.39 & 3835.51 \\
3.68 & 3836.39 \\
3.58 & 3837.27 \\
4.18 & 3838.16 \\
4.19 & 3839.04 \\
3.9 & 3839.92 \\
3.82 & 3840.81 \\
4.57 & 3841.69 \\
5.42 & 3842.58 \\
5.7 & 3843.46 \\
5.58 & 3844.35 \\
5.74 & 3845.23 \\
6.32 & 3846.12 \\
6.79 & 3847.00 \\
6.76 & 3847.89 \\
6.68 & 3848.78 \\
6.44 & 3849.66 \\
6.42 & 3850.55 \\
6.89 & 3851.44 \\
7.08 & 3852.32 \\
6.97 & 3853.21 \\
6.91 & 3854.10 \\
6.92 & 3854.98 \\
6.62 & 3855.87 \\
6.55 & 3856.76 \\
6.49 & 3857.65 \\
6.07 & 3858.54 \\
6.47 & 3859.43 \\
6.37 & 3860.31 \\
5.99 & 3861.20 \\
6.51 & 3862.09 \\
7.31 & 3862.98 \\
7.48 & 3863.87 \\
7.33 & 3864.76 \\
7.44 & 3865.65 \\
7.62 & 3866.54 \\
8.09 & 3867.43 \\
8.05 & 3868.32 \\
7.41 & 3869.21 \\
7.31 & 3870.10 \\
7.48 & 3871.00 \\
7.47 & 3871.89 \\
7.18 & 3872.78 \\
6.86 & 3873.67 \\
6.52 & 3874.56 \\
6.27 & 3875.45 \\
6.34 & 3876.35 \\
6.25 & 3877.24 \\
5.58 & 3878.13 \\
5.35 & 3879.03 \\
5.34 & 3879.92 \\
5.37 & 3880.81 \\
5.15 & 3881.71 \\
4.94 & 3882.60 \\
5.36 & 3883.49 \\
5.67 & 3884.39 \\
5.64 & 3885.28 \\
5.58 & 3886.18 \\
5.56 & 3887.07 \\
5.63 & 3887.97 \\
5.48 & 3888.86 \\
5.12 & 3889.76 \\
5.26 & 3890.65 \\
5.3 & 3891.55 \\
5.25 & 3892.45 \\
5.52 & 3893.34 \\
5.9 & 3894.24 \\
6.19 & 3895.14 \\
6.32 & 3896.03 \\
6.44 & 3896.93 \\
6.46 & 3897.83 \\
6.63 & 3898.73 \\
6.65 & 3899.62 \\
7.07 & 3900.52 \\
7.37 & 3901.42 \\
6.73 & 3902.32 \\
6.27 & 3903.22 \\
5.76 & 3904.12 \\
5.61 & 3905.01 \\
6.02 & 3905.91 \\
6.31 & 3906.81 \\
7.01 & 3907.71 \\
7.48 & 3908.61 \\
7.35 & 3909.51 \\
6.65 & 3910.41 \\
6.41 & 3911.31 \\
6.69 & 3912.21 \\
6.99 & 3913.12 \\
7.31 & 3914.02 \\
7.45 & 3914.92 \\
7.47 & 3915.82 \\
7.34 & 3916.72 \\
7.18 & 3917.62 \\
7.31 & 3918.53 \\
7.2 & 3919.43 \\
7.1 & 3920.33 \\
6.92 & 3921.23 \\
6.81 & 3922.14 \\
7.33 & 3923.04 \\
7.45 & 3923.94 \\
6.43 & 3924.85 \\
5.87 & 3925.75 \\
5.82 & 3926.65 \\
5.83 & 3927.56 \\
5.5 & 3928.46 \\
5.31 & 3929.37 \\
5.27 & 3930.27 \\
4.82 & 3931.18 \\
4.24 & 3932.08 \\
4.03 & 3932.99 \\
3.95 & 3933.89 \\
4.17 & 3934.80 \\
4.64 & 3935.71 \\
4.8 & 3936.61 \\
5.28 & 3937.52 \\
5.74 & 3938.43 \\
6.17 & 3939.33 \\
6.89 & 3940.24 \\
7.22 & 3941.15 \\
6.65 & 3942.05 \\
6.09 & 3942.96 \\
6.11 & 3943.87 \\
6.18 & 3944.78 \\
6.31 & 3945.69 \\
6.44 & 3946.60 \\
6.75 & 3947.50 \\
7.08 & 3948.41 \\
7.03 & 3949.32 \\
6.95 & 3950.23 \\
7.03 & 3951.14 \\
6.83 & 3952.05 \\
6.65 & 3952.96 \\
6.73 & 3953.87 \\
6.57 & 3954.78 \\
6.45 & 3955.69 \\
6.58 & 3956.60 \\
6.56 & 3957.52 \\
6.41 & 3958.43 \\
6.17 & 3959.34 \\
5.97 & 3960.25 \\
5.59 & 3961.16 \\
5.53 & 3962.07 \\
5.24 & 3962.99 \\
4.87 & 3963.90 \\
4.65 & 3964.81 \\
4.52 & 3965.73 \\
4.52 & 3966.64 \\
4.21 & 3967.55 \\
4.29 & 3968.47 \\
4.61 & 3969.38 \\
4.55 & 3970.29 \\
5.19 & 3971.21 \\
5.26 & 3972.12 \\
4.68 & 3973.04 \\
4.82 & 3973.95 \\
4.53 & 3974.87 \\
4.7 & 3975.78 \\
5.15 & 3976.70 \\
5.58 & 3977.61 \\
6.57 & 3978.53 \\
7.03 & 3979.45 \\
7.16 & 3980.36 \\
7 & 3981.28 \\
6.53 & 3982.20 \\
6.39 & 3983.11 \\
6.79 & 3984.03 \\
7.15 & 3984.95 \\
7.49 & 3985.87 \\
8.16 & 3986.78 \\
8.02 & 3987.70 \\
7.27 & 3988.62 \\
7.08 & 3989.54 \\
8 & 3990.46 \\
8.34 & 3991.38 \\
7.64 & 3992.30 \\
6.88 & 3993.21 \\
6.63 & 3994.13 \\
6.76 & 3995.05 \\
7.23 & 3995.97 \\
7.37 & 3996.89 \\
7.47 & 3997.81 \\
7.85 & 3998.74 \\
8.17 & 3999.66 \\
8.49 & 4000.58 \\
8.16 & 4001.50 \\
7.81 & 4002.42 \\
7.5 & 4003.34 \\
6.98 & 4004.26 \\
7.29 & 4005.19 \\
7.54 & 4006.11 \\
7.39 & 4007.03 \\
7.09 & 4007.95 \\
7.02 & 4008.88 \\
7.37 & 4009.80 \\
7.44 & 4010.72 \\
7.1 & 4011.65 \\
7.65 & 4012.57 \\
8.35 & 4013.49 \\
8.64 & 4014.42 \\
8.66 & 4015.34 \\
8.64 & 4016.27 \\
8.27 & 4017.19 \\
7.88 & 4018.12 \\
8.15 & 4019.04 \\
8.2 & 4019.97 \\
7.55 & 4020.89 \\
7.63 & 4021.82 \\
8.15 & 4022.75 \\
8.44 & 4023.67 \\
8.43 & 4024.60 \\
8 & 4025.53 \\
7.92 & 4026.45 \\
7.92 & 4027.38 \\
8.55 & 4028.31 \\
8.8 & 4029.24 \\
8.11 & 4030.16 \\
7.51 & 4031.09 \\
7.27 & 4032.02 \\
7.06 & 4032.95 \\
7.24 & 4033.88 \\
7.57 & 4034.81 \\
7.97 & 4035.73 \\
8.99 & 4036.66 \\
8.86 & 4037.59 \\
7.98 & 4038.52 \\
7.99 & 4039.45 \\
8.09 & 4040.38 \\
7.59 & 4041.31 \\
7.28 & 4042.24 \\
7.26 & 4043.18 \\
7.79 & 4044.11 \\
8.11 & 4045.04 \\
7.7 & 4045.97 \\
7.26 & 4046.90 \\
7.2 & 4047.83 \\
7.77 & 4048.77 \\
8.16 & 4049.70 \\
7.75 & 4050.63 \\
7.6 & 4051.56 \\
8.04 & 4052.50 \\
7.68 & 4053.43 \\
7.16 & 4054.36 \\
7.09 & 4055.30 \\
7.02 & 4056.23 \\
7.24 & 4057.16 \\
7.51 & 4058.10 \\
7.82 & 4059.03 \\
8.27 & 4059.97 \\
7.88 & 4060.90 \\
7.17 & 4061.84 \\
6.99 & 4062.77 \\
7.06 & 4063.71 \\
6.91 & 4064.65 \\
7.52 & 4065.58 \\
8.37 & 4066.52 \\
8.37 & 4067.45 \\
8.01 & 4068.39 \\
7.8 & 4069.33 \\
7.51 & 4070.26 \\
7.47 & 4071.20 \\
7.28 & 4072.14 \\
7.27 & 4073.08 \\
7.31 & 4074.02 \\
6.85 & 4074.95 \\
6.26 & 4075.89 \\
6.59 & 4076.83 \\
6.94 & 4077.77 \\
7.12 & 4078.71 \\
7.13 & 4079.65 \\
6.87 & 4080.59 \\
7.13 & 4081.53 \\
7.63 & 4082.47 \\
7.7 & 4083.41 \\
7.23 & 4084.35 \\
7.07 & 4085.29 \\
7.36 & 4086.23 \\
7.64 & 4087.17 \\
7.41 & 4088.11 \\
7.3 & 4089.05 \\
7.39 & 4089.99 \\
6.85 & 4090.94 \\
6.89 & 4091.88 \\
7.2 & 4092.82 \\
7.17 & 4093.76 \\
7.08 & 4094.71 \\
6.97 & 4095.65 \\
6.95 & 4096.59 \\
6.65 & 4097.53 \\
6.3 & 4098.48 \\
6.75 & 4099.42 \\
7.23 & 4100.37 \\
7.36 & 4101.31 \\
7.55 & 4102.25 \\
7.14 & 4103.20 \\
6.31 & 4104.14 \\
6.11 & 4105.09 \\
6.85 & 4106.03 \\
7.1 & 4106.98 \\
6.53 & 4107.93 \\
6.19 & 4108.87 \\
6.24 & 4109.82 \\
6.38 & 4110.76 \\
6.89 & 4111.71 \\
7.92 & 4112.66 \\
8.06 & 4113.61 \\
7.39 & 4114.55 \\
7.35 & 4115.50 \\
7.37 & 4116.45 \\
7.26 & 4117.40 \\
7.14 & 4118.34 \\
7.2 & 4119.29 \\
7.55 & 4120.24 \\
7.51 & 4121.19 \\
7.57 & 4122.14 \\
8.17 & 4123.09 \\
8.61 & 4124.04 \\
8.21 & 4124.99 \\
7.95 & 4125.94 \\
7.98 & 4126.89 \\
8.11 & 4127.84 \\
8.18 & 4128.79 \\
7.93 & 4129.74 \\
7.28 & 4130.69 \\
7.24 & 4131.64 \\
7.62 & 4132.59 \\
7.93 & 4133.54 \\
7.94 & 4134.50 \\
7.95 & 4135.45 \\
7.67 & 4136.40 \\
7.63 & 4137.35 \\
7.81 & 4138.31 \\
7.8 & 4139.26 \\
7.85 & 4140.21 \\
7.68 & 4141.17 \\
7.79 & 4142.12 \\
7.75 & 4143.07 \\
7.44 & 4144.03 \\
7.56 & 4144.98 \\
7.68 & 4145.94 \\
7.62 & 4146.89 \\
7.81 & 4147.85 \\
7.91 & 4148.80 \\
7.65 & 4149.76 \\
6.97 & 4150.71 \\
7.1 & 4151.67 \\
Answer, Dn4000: 1.3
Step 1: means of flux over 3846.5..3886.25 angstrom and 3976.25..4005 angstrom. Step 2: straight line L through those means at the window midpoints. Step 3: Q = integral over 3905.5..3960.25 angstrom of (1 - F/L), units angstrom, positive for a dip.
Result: 4.6 angstrom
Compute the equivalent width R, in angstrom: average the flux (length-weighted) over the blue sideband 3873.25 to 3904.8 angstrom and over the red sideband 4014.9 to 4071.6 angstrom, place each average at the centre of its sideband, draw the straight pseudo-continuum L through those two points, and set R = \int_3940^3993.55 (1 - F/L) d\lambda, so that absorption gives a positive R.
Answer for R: 4.99 angstrom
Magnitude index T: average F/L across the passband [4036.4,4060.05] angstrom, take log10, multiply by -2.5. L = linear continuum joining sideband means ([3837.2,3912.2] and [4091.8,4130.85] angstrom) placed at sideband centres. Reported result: -0.109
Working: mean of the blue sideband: 6.23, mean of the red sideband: 7.26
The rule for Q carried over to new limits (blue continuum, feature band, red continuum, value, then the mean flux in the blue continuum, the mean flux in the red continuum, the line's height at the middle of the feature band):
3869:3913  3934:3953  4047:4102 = 1.0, 6.19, 7.31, 6.51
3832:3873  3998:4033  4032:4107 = -4.0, 6.15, 7.38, 7.07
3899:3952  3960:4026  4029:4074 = 2.1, 6.35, 7.66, 7.05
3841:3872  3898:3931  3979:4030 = 2.0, 6.69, 7.67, 7.07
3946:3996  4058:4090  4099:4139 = -1.5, 6.23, 7.41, 7.05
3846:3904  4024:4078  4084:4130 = -4.6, 6.41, 7.25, 7.05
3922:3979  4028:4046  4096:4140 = -3.6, 5.71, 7.37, 6.57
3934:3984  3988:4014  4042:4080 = -4.0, 5.84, 7.45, 6.5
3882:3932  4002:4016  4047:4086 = -1.2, 6.28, 7.41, 7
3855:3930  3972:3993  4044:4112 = 0.7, 6.46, 7.24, 6.84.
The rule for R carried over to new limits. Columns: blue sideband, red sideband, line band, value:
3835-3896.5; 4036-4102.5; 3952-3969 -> 2.6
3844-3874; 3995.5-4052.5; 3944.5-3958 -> 1.3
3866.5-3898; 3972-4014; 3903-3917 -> -0.9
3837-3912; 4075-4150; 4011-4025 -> -2.4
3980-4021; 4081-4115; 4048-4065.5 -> -0.6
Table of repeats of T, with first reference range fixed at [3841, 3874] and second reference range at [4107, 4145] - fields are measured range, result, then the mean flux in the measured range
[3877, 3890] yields 0.24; 5.46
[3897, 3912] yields 0.04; 6.61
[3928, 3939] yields 0.40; 4.83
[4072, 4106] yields 0.06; 7.05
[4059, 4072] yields -0.04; 7.64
